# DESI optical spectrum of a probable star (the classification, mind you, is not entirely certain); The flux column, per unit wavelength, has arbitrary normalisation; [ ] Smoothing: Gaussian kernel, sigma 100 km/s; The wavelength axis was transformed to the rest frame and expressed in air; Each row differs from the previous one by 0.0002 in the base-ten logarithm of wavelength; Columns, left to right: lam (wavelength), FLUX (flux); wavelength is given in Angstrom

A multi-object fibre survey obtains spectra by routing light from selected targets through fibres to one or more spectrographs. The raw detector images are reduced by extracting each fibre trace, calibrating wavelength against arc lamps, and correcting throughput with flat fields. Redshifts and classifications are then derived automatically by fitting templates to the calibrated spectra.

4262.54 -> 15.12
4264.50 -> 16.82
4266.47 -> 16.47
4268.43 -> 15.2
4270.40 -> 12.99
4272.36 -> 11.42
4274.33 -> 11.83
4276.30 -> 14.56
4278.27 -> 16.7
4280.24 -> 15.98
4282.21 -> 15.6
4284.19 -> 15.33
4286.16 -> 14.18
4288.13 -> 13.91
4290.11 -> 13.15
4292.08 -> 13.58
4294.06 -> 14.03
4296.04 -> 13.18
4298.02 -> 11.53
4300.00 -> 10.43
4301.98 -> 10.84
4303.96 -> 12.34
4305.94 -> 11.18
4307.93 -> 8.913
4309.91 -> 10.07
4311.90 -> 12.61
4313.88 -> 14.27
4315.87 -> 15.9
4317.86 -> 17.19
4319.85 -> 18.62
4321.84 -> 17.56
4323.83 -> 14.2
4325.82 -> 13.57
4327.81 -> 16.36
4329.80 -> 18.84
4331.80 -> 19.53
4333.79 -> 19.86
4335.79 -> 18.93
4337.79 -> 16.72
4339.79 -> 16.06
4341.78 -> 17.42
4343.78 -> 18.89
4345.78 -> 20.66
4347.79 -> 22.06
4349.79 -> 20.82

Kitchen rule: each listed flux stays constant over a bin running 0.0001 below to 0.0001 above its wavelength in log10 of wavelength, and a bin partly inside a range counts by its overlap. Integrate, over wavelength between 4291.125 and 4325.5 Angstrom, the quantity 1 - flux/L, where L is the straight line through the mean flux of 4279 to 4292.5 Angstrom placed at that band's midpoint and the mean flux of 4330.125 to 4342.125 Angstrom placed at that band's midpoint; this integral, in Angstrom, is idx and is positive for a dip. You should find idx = 6.2 Angstrom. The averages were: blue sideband 14.6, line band 13.3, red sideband 18.2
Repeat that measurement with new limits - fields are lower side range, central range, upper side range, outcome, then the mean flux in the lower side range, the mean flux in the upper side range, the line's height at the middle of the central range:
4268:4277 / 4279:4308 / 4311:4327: 2.0 Angstrom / 13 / 15.5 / 14.2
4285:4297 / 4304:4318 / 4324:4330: 2.1 Angstrom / 13.7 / 15.7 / 14.8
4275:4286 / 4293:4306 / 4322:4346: 3.3 Angstrom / 15.4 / 17.5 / 16.2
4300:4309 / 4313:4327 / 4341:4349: -1.7 Angstrom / 10.8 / 19.8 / 14.2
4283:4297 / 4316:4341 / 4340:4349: 0.8 Angstrom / 13.9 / 19.5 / 17.8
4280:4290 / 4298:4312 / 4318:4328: 4.2 Angstrom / 14.8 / 16.1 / 15.5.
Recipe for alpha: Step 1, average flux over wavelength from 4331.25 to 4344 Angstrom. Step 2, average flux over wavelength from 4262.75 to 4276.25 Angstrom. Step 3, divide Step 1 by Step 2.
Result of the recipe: 1.28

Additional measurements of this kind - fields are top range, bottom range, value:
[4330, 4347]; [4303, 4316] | 1.55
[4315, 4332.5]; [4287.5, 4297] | 1.24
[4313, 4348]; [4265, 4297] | 1.22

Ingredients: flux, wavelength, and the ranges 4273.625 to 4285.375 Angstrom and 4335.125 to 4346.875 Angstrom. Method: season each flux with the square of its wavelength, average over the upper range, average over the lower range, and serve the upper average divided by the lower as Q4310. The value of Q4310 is 1.2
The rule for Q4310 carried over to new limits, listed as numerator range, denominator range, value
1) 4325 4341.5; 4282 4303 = 1.36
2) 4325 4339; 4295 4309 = 1.60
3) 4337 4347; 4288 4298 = 1.39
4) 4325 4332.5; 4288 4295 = 1.27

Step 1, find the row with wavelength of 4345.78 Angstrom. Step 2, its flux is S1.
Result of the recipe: 20.66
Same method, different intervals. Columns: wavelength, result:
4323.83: 14.2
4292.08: 13.58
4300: 10.43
